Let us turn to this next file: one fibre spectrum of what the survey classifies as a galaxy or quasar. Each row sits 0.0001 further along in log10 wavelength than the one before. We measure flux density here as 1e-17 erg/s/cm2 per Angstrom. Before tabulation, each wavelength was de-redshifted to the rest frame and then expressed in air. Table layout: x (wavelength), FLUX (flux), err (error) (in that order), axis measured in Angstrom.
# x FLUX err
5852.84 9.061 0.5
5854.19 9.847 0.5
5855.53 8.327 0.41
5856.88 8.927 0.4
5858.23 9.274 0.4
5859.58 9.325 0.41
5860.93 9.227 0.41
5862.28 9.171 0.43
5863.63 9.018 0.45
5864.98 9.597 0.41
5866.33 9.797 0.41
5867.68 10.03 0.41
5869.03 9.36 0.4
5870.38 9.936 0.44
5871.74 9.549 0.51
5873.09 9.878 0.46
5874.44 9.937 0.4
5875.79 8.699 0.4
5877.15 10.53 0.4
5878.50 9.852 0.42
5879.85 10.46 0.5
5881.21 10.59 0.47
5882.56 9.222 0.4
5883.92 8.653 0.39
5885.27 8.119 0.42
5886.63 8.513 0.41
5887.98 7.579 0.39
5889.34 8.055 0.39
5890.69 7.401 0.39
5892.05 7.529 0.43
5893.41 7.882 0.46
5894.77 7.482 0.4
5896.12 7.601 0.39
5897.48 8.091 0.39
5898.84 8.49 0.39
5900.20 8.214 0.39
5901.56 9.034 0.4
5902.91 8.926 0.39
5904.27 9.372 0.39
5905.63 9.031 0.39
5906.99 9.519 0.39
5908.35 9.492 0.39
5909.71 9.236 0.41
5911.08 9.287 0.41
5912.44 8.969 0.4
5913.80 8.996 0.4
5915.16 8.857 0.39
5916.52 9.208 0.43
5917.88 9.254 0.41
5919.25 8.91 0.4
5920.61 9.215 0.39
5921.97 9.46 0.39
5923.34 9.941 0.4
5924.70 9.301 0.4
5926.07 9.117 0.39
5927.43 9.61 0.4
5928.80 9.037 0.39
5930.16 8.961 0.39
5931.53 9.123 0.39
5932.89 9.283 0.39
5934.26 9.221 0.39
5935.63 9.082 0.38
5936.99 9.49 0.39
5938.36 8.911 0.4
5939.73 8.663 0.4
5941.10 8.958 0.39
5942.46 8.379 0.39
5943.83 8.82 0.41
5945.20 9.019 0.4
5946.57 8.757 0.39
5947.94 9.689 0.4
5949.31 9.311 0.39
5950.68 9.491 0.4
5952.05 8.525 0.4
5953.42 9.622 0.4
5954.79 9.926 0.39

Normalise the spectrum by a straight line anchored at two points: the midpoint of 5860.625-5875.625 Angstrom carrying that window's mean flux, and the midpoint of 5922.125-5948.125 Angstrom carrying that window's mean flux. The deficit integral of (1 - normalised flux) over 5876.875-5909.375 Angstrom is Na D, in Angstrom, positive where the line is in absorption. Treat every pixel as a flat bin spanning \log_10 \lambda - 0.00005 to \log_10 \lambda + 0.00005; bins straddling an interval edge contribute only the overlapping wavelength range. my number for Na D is 2.37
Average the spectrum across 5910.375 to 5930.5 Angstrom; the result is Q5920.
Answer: 9.21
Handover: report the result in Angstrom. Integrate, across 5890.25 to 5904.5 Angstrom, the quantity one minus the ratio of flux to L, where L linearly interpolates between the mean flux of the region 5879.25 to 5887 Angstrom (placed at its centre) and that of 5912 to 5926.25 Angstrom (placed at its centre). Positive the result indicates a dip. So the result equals 1.7 Angstrom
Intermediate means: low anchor 9.27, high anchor 9.21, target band 8.16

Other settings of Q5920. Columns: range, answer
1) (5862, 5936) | 9.07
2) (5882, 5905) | 8.24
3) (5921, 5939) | 9.27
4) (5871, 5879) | 9.73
